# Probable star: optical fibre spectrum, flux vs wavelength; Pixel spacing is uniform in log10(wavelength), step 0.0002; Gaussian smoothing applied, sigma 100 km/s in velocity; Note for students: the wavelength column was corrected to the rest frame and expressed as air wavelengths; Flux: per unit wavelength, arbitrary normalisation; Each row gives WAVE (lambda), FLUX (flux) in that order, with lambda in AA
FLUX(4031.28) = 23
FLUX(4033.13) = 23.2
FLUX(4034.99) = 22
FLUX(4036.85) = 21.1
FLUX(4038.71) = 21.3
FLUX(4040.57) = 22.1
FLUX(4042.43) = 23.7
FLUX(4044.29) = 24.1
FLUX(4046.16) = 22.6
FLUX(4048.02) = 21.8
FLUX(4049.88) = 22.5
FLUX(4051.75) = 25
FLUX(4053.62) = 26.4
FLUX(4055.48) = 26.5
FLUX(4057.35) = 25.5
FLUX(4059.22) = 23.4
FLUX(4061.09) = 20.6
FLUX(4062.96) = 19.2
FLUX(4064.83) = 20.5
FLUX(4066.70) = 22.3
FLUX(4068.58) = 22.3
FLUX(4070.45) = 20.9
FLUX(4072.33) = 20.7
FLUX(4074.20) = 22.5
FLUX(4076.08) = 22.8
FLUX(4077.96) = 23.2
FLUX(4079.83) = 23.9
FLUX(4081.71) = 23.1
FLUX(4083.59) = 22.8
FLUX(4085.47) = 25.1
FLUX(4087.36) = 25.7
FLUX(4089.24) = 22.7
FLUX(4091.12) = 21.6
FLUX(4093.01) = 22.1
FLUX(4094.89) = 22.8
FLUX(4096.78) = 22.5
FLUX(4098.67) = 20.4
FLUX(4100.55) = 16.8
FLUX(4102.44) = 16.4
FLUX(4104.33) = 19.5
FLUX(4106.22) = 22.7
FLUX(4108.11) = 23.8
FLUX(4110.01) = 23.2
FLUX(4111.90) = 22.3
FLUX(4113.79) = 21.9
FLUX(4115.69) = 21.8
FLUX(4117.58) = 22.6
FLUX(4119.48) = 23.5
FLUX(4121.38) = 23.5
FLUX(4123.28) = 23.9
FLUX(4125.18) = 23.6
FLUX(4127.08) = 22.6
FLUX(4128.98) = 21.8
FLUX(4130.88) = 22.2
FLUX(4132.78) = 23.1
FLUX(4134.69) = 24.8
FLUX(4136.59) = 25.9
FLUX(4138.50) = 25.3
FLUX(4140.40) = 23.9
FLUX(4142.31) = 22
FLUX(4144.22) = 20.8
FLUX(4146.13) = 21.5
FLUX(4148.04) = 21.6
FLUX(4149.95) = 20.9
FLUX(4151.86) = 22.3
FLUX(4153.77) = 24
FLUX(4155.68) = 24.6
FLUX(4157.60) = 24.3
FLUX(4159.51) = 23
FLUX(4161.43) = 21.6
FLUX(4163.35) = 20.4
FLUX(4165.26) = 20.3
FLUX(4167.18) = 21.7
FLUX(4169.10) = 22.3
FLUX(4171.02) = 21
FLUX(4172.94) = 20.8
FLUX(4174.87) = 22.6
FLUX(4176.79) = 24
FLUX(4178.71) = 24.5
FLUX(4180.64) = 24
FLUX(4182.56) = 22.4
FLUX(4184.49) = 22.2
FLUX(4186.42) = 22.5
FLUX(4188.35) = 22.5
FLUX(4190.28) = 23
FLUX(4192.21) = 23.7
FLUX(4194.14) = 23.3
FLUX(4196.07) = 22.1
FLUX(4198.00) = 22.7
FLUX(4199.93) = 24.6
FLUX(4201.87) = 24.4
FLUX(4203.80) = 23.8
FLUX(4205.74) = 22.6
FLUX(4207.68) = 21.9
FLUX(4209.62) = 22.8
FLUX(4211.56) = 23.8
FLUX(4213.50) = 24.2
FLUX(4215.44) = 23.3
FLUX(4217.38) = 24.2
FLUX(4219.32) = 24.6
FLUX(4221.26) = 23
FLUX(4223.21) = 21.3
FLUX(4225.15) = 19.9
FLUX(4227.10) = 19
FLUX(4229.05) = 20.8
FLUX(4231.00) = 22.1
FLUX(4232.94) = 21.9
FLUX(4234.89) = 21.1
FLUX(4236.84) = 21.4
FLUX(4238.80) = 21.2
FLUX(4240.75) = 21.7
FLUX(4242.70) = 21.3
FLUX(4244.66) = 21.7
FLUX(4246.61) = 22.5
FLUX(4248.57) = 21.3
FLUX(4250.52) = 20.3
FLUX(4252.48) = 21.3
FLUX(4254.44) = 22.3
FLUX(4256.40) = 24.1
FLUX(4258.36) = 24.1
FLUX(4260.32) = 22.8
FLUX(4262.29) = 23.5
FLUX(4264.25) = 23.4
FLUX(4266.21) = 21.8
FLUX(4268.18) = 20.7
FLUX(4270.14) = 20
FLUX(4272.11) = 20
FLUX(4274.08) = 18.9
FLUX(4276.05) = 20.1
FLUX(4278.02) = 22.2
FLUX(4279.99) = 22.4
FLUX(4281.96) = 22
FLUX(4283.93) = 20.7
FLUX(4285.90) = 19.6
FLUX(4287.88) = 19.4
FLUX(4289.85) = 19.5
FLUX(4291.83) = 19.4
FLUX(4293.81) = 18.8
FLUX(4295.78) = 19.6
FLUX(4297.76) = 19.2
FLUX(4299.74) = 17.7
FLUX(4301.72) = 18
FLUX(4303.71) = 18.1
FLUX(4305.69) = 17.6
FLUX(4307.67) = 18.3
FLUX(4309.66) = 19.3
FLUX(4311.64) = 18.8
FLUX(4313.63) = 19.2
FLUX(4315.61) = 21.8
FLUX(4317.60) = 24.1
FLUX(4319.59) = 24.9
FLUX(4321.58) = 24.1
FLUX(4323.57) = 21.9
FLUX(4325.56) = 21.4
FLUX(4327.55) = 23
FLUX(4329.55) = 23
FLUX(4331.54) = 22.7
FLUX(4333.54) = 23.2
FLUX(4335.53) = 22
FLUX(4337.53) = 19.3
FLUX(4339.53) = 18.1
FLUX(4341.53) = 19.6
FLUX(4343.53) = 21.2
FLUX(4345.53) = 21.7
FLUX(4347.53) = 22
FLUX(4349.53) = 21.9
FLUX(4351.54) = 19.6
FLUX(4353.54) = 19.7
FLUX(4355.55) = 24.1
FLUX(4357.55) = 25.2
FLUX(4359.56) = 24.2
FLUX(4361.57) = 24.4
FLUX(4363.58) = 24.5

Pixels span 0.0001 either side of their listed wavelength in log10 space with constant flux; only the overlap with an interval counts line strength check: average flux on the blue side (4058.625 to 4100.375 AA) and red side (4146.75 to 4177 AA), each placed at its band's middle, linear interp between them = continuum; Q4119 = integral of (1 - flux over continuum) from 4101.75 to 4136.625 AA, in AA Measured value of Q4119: -0.6 AA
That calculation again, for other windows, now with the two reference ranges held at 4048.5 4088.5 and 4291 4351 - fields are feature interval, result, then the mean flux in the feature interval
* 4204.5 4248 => -1.1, 22.1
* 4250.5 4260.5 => -0.6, 22.7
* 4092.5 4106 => 1.6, 20.2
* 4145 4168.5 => 0.1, 22.2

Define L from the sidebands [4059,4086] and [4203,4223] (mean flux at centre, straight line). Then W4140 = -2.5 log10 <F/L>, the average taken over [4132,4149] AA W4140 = -0.02 mag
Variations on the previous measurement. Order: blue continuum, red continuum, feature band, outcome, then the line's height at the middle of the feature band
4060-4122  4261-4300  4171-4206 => -0.09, 21.2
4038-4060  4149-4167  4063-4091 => 0.04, 23.4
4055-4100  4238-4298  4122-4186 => -0.04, 22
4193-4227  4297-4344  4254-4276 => 0.00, 21.8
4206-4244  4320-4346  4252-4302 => 0.05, 21.9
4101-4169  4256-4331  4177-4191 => -0.05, 22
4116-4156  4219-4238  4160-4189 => 0.01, 22.3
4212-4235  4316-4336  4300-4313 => 0.24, 22.9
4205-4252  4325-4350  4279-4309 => 0.12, 21.7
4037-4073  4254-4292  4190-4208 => -0.07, 21.8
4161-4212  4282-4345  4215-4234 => 0.00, 22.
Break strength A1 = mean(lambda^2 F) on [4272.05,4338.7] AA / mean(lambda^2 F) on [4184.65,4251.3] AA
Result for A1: 0.96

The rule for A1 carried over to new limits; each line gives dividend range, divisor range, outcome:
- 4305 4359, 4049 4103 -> 1.08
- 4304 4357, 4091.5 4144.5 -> 1.05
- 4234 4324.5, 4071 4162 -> 1.00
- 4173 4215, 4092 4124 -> 1.11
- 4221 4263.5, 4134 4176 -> 1.01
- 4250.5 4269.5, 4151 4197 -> 1.04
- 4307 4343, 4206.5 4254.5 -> 1.02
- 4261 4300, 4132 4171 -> 0.96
